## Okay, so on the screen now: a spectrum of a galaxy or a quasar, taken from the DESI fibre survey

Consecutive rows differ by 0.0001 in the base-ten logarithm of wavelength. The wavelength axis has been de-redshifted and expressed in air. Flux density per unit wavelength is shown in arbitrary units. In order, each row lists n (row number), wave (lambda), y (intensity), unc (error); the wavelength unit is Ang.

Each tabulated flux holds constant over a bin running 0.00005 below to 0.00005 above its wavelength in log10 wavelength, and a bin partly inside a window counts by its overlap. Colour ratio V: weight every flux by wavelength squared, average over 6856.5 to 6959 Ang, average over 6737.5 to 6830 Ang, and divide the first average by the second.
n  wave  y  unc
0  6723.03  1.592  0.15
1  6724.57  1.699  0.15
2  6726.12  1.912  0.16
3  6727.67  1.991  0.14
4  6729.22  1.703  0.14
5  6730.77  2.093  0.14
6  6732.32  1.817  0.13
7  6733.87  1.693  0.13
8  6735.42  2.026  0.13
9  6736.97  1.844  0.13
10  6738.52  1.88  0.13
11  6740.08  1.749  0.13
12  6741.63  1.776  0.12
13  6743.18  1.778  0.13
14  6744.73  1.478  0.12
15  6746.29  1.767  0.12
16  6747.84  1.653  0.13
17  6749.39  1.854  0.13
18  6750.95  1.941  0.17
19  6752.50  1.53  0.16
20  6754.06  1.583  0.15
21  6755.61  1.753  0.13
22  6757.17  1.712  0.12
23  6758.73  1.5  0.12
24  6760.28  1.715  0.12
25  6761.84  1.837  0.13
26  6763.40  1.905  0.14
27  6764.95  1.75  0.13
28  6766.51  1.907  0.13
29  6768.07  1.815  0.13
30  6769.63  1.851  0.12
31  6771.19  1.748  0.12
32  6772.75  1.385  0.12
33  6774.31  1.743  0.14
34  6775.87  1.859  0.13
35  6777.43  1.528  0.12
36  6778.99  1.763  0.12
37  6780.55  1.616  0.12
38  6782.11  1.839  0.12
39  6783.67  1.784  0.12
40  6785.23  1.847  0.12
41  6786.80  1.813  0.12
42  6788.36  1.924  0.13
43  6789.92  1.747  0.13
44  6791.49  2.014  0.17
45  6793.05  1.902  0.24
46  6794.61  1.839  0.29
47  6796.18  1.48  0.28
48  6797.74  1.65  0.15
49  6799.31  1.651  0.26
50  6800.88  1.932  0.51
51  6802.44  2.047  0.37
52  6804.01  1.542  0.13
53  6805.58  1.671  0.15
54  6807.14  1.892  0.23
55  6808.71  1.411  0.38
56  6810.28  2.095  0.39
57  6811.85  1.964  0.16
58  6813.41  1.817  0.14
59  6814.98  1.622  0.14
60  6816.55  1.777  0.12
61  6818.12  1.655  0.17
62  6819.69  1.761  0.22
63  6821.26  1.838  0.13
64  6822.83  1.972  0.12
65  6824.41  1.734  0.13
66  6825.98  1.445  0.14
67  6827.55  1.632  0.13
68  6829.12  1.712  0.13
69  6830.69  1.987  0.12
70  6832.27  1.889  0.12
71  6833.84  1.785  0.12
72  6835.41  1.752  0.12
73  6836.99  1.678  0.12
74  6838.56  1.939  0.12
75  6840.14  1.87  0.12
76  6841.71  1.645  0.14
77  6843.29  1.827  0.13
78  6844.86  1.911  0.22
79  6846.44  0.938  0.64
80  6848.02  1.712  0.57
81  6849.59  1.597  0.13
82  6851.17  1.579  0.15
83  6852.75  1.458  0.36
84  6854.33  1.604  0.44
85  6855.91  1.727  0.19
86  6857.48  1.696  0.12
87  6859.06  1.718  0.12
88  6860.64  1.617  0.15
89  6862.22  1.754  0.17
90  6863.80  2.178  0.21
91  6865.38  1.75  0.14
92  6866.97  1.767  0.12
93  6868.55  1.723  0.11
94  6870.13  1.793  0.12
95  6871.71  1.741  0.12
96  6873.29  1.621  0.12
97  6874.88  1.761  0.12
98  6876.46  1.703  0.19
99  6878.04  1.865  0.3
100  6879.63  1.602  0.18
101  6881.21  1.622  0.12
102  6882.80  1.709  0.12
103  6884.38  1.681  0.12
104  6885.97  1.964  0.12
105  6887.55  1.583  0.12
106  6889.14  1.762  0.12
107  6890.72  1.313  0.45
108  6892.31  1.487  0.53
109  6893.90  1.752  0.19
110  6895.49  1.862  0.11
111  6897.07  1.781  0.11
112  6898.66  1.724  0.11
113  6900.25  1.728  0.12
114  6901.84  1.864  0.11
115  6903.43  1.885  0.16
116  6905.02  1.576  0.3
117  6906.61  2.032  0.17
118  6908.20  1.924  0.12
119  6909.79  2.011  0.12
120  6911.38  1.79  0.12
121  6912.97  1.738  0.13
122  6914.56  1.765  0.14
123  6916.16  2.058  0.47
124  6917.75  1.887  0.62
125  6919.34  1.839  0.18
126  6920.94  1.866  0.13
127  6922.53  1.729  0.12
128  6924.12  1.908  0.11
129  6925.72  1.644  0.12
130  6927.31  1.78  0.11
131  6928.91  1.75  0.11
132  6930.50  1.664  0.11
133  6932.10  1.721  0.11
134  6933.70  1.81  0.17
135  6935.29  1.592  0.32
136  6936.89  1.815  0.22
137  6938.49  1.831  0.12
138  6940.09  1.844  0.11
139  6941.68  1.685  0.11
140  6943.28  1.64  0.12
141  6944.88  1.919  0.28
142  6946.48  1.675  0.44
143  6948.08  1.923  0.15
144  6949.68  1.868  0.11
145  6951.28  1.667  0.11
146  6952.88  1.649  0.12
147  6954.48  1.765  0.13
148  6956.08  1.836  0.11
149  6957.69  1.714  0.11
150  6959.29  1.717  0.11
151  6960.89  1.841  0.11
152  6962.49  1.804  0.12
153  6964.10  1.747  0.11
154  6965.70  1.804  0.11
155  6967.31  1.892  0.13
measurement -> 1.04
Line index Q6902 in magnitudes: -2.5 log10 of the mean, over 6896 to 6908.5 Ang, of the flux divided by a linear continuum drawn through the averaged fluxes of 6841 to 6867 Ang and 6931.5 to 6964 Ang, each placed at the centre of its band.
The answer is -0.06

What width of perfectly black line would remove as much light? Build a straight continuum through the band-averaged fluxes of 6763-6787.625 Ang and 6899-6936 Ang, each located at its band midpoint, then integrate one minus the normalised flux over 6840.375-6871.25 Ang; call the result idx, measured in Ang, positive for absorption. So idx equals 1.7 Ang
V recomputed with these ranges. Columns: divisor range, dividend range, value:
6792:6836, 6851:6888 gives 0.99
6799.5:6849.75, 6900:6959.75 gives 1.06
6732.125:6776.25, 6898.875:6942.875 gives 1.08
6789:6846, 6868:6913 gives 1.00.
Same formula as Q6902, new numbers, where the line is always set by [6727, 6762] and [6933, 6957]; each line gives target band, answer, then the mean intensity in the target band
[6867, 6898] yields 0.040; 1.7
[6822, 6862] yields 0.043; 1.7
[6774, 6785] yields 0.017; 1.74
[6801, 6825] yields -0.015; 1.79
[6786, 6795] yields -0.065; 1.87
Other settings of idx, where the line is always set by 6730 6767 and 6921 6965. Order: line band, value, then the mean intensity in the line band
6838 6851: 0.7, 1.67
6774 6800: 0.1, 1.77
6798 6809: 0.1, 1.74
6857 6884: 0.4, 1.74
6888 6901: 0.7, 1.67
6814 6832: 0.2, 1.74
